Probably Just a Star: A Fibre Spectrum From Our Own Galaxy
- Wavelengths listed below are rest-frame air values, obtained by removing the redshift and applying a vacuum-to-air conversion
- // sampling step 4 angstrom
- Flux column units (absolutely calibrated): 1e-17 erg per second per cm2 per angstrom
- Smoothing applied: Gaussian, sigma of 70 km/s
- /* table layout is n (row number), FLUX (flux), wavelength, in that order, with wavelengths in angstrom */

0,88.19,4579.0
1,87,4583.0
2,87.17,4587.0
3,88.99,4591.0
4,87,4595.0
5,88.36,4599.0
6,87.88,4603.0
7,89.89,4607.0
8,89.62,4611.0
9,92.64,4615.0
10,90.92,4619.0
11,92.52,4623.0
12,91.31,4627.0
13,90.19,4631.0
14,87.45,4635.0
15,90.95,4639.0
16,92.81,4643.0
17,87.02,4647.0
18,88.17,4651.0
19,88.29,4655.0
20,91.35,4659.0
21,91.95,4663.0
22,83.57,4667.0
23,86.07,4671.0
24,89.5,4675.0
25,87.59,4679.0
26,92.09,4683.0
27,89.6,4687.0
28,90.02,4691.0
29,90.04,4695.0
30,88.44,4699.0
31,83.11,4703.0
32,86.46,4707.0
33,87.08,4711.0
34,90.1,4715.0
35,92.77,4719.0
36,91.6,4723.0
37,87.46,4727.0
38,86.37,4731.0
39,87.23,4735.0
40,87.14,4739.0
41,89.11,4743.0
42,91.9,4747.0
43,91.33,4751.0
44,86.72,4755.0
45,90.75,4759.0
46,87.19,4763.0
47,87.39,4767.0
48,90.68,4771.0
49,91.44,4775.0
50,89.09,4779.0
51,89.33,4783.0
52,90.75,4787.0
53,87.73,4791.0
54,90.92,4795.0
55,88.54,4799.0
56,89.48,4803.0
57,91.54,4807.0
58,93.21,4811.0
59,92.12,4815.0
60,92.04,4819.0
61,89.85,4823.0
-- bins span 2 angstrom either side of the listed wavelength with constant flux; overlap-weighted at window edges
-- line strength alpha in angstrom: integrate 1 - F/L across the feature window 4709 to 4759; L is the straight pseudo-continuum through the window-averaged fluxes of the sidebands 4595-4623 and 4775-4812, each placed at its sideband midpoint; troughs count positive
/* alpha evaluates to 0.5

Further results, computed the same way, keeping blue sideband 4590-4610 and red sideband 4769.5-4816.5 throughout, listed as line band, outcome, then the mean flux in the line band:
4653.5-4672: 0.15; 88.4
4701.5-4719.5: 0.39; 87.6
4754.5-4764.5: 0.17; 88.5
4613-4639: -0.62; 90.8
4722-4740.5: 0.41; 87.8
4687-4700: -0.03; 89.6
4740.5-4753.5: -0.08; 90.5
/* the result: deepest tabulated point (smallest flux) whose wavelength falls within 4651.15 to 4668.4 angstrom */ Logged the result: 83.57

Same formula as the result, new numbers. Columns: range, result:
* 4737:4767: 86.72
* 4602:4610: 87.88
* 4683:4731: 83.11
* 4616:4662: 87.02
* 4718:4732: 86.37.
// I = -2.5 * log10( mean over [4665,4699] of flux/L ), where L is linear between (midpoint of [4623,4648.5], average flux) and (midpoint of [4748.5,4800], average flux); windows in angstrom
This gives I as 0.02 mag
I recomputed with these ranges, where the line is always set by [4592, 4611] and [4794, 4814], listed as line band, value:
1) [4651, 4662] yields -0.008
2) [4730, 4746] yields 0.027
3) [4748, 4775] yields 0.012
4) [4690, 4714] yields 0.026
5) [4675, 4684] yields -0.002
